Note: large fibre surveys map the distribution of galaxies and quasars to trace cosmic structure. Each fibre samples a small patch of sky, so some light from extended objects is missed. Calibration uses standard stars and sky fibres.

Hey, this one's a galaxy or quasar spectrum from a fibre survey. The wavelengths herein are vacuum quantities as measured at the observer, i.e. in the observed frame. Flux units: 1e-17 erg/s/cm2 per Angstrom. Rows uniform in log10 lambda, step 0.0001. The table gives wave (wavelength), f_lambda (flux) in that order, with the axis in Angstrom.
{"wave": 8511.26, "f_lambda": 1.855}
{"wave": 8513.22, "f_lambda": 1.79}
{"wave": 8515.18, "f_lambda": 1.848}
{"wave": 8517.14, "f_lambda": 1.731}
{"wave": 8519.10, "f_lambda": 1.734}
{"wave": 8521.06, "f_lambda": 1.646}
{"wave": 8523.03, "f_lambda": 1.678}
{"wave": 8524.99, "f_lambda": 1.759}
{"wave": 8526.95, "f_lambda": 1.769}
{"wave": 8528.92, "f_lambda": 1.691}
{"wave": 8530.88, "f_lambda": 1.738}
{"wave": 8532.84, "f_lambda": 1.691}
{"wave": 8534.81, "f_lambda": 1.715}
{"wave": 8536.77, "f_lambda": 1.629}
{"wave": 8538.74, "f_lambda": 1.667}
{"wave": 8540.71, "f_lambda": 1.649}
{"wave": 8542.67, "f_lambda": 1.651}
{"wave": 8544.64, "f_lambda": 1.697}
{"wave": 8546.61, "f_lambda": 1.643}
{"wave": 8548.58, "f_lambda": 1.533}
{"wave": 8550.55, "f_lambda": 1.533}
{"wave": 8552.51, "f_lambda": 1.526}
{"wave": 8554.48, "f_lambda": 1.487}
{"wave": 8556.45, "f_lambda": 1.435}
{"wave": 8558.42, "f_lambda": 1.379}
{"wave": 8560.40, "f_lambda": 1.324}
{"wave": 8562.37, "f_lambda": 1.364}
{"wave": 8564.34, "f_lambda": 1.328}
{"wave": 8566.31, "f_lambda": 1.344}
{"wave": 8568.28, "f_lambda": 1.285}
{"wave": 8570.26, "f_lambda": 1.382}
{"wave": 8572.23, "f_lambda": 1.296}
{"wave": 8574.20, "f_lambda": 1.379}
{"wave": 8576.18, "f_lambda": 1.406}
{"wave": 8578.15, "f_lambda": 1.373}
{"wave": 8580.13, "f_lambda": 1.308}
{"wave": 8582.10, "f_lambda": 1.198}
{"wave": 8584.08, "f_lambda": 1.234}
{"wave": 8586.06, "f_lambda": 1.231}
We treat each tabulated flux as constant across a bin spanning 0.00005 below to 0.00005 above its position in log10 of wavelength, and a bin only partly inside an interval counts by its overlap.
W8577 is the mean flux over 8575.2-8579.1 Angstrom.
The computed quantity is 1.39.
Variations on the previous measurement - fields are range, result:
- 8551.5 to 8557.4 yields 1.49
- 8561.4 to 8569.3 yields 1.33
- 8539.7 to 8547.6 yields 1.66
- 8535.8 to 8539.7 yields 1.65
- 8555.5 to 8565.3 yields 1.37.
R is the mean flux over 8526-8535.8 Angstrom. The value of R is 1.72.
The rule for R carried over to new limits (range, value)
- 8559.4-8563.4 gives 1.34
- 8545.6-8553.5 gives 1.56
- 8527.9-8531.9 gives 1.72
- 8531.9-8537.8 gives 1.68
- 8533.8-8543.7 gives 1.66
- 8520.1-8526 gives 1.69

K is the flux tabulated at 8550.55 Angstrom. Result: 1.533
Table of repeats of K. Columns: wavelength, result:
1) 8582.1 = 1.198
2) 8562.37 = 1.364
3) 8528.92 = 1.691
